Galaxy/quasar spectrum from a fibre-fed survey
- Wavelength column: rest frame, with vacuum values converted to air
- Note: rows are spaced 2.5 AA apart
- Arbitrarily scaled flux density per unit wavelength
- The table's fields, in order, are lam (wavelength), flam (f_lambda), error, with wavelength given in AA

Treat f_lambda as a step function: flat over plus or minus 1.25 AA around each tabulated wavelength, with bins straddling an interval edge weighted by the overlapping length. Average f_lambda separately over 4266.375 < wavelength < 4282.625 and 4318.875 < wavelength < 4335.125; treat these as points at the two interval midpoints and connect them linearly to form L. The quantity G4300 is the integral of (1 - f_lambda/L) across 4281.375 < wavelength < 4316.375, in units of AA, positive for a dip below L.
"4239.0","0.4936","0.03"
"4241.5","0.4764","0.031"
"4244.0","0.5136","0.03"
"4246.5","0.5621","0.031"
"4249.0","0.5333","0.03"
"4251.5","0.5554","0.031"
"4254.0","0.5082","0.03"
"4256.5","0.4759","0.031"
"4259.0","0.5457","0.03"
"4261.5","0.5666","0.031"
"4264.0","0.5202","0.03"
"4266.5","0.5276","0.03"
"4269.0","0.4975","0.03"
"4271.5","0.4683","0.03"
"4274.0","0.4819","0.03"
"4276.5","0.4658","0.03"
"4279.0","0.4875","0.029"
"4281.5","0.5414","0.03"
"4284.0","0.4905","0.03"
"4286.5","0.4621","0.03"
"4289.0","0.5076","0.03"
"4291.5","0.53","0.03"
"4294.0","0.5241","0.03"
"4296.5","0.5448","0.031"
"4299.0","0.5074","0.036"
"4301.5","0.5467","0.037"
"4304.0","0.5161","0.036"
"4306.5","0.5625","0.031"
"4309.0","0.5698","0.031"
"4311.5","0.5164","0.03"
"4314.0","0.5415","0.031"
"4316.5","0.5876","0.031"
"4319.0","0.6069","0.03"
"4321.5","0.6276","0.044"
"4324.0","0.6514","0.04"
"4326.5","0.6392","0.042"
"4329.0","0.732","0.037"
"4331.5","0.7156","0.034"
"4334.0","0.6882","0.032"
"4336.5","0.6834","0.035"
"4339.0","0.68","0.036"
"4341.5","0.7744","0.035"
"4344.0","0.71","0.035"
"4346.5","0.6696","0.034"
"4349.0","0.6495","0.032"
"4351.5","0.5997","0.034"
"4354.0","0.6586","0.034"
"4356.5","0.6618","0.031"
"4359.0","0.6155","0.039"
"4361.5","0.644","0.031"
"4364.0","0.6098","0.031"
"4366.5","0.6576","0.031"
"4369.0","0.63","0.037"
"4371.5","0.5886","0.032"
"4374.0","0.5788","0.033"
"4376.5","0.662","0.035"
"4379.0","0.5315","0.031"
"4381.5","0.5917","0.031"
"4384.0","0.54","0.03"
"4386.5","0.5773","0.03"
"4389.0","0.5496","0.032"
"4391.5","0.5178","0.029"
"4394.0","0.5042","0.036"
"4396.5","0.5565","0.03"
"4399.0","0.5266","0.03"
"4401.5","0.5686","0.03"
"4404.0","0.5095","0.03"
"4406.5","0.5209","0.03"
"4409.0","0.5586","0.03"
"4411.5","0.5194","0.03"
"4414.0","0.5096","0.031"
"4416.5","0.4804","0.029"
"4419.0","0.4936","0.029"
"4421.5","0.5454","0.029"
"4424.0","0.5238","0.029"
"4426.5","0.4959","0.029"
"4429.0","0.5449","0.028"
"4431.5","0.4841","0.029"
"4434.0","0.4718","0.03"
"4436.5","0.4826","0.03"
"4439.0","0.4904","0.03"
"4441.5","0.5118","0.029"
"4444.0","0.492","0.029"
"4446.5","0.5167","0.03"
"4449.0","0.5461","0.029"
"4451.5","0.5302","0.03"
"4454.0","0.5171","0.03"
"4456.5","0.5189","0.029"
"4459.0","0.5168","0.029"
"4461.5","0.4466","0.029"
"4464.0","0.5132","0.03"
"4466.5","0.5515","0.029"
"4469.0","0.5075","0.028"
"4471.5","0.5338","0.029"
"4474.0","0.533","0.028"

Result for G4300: 2.9 AA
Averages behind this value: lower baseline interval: 0.493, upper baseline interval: 0.67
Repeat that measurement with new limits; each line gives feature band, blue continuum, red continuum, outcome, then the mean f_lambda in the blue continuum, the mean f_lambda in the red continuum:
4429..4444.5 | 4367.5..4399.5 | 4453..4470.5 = 1.0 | 0.567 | 0.51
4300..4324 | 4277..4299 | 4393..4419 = -2.6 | 0.509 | 0.524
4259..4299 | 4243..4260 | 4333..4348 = 4.9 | 0.528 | 0.7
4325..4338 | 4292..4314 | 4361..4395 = -3.2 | 0.536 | 0.584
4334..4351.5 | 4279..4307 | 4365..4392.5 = -4.1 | 0.519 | 0.585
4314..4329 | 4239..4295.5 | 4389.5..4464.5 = -3.3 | 0.511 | 0.514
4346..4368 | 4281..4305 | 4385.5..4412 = -4.6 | 0.516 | 0.537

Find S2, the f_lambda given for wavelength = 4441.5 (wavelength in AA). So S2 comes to 0.5118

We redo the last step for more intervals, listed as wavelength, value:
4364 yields 0.6098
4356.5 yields 0.6618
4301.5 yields 0.5467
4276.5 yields 0.4658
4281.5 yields 0.5414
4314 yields 0.5415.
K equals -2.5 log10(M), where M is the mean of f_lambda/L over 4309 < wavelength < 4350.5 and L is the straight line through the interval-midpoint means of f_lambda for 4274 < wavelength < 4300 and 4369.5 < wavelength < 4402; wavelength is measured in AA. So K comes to -0.22 mag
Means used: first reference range 0.505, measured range 0.652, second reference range 0.562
